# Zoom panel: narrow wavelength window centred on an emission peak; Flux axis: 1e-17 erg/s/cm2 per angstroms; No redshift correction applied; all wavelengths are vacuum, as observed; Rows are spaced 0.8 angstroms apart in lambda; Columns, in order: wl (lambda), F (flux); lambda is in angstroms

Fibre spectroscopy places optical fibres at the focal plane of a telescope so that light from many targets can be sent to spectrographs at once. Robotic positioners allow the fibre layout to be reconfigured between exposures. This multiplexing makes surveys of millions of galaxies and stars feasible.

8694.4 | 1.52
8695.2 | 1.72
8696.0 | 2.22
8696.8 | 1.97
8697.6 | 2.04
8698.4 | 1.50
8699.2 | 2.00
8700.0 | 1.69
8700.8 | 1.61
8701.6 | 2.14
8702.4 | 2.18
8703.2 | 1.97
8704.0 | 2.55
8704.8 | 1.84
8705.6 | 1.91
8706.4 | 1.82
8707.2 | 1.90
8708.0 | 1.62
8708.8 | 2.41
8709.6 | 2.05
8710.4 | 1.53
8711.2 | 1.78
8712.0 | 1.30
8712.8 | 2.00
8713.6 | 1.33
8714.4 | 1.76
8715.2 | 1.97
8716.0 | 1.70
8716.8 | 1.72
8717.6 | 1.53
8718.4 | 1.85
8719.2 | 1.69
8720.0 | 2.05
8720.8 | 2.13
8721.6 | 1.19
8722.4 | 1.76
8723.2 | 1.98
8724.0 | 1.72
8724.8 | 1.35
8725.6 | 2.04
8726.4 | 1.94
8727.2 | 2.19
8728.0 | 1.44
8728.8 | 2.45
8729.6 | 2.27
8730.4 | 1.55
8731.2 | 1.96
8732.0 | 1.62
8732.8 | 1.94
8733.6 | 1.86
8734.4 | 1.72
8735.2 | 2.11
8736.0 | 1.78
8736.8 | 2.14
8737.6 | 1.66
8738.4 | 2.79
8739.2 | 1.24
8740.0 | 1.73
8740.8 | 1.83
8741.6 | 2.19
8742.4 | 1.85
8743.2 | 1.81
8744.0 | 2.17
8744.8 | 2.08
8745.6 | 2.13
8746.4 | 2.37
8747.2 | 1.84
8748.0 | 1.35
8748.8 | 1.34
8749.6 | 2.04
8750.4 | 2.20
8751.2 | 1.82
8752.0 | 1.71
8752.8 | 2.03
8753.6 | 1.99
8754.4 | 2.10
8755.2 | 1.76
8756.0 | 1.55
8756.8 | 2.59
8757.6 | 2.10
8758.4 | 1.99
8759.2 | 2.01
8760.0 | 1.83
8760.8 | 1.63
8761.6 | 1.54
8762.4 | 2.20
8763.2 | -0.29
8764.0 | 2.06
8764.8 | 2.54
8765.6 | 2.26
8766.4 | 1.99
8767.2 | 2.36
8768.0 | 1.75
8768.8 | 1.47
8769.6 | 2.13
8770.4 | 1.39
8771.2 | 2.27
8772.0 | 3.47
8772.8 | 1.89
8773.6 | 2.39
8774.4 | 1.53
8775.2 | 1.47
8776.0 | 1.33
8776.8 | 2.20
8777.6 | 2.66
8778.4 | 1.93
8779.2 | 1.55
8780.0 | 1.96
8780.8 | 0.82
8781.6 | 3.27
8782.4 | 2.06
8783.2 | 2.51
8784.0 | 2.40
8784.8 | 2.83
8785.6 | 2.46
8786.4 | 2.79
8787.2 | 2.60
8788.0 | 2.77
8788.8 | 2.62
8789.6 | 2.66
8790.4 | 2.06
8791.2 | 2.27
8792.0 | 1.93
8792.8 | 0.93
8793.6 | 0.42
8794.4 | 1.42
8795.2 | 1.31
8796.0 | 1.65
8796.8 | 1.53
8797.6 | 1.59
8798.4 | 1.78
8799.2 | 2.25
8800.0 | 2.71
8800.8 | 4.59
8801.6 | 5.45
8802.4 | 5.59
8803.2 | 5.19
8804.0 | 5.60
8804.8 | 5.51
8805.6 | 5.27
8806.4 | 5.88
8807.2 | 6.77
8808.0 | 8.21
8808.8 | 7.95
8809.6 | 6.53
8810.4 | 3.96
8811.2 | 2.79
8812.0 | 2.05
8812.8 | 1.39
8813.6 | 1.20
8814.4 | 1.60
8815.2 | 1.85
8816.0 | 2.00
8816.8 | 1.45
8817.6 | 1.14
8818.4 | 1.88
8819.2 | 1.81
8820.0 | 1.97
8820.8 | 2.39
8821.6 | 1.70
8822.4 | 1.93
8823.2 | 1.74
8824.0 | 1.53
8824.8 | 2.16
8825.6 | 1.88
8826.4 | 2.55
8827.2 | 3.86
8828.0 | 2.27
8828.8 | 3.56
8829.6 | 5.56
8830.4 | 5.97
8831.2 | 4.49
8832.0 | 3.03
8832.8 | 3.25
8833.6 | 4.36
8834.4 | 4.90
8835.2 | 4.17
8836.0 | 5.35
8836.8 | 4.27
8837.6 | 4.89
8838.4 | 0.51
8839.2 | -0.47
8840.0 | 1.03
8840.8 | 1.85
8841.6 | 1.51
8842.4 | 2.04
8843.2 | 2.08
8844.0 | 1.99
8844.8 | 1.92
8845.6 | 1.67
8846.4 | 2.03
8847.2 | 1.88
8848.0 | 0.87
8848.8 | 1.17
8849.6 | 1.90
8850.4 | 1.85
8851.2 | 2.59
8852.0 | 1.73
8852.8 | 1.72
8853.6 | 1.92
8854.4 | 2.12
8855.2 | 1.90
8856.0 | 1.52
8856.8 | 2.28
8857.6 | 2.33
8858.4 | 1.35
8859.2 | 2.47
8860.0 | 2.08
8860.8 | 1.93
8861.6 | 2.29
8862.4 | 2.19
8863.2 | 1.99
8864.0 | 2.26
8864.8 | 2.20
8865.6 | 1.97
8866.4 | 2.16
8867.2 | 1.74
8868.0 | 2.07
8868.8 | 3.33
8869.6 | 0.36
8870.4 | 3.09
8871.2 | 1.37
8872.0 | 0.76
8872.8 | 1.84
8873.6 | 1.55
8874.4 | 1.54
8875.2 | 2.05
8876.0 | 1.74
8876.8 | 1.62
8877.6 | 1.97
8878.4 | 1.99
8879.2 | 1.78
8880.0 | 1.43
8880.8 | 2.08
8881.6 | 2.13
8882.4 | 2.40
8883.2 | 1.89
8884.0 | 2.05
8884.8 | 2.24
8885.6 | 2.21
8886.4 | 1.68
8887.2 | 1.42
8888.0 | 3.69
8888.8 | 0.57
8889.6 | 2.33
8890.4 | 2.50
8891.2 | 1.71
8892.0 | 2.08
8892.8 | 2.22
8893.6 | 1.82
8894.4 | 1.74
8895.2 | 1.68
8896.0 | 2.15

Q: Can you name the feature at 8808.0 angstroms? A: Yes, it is Halpha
